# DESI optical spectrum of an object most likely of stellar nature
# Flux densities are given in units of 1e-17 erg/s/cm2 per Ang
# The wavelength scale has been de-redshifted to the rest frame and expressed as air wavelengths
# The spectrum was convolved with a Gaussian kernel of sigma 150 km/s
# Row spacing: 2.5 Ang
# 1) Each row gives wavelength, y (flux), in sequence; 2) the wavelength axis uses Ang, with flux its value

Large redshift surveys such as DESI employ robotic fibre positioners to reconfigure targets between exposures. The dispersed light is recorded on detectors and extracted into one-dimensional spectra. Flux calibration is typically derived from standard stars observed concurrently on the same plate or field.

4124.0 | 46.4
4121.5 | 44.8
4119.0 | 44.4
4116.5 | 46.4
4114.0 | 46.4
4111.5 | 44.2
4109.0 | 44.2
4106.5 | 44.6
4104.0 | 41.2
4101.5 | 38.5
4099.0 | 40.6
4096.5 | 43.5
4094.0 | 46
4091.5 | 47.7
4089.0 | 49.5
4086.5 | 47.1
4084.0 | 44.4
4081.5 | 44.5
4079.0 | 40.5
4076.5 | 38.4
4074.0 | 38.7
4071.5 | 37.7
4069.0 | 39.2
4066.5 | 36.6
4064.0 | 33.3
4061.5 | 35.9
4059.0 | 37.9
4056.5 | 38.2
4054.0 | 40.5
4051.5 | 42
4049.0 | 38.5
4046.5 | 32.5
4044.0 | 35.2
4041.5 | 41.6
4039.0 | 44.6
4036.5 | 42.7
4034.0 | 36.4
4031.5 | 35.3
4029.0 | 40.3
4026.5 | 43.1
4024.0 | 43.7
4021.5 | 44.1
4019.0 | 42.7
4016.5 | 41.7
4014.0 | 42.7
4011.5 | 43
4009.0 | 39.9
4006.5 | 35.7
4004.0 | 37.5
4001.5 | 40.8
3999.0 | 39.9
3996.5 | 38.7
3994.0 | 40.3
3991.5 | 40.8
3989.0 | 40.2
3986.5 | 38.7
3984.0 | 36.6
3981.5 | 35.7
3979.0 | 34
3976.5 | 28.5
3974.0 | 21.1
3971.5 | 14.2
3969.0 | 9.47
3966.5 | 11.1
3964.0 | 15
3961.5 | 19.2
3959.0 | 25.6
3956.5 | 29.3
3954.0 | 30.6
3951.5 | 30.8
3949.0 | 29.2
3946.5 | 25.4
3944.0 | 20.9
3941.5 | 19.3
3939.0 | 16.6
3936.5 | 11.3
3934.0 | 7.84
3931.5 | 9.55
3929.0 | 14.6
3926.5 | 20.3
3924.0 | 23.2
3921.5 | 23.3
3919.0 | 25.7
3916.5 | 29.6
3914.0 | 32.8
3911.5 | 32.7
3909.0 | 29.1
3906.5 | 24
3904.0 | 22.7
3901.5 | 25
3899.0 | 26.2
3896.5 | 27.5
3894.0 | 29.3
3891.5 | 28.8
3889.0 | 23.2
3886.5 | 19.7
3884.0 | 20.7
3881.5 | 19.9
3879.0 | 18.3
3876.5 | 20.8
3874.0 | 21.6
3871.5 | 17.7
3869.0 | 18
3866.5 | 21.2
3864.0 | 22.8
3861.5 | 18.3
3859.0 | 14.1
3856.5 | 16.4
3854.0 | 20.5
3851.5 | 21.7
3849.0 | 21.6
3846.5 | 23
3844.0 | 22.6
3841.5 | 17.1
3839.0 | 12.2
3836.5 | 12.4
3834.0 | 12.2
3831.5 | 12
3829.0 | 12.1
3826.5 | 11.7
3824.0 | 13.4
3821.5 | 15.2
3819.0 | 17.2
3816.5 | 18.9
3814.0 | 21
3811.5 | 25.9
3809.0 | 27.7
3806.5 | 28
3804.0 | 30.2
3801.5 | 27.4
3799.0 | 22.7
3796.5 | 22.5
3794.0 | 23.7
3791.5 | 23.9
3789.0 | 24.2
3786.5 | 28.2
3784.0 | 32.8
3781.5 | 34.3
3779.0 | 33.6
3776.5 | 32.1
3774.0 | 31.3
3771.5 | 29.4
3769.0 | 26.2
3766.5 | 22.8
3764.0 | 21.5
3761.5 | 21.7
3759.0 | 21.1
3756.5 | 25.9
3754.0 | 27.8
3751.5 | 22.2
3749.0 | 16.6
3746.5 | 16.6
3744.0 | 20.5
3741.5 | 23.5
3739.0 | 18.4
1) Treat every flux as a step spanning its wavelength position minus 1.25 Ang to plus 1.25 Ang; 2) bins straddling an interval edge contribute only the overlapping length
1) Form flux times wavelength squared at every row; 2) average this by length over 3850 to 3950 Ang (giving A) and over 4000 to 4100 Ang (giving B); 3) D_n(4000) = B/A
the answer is 2.02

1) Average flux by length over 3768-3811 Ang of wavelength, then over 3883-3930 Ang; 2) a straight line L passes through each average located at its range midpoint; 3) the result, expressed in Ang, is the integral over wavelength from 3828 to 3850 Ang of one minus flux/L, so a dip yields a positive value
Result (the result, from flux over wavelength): 8.8 Ang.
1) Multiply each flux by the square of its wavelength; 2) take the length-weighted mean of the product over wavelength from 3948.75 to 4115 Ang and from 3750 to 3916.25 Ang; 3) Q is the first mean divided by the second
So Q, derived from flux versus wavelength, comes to 1.81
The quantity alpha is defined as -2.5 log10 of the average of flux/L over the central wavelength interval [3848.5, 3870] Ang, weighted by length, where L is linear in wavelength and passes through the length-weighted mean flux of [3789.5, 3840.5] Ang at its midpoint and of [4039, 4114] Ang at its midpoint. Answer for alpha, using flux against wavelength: 0.196 mag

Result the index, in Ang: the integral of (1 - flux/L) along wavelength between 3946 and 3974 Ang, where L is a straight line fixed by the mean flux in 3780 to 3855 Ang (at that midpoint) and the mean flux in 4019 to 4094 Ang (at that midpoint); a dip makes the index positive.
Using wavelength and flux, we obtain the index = 9.3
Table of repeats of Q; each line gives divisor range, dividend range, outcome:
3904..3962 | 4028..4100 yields 1.86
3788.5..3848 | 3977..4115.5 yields 2.30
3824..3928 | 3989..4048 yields 2.03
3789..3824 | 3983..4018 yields 1.91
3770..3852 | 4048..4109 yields 2.10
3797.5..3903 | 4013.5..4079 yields 2.13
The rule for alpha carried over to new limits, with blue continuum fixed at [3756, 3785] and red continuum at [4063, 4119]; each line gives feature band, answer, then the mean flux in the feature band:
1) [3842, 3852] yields 0.39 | 21.9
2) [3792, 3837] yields 0.43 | 19.9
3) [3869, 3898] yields 0.42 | 22.3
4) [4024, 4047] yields 0.01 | 39.5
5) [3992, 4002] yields -0.05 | 39.9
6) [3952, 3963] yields 0.35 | 26.2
